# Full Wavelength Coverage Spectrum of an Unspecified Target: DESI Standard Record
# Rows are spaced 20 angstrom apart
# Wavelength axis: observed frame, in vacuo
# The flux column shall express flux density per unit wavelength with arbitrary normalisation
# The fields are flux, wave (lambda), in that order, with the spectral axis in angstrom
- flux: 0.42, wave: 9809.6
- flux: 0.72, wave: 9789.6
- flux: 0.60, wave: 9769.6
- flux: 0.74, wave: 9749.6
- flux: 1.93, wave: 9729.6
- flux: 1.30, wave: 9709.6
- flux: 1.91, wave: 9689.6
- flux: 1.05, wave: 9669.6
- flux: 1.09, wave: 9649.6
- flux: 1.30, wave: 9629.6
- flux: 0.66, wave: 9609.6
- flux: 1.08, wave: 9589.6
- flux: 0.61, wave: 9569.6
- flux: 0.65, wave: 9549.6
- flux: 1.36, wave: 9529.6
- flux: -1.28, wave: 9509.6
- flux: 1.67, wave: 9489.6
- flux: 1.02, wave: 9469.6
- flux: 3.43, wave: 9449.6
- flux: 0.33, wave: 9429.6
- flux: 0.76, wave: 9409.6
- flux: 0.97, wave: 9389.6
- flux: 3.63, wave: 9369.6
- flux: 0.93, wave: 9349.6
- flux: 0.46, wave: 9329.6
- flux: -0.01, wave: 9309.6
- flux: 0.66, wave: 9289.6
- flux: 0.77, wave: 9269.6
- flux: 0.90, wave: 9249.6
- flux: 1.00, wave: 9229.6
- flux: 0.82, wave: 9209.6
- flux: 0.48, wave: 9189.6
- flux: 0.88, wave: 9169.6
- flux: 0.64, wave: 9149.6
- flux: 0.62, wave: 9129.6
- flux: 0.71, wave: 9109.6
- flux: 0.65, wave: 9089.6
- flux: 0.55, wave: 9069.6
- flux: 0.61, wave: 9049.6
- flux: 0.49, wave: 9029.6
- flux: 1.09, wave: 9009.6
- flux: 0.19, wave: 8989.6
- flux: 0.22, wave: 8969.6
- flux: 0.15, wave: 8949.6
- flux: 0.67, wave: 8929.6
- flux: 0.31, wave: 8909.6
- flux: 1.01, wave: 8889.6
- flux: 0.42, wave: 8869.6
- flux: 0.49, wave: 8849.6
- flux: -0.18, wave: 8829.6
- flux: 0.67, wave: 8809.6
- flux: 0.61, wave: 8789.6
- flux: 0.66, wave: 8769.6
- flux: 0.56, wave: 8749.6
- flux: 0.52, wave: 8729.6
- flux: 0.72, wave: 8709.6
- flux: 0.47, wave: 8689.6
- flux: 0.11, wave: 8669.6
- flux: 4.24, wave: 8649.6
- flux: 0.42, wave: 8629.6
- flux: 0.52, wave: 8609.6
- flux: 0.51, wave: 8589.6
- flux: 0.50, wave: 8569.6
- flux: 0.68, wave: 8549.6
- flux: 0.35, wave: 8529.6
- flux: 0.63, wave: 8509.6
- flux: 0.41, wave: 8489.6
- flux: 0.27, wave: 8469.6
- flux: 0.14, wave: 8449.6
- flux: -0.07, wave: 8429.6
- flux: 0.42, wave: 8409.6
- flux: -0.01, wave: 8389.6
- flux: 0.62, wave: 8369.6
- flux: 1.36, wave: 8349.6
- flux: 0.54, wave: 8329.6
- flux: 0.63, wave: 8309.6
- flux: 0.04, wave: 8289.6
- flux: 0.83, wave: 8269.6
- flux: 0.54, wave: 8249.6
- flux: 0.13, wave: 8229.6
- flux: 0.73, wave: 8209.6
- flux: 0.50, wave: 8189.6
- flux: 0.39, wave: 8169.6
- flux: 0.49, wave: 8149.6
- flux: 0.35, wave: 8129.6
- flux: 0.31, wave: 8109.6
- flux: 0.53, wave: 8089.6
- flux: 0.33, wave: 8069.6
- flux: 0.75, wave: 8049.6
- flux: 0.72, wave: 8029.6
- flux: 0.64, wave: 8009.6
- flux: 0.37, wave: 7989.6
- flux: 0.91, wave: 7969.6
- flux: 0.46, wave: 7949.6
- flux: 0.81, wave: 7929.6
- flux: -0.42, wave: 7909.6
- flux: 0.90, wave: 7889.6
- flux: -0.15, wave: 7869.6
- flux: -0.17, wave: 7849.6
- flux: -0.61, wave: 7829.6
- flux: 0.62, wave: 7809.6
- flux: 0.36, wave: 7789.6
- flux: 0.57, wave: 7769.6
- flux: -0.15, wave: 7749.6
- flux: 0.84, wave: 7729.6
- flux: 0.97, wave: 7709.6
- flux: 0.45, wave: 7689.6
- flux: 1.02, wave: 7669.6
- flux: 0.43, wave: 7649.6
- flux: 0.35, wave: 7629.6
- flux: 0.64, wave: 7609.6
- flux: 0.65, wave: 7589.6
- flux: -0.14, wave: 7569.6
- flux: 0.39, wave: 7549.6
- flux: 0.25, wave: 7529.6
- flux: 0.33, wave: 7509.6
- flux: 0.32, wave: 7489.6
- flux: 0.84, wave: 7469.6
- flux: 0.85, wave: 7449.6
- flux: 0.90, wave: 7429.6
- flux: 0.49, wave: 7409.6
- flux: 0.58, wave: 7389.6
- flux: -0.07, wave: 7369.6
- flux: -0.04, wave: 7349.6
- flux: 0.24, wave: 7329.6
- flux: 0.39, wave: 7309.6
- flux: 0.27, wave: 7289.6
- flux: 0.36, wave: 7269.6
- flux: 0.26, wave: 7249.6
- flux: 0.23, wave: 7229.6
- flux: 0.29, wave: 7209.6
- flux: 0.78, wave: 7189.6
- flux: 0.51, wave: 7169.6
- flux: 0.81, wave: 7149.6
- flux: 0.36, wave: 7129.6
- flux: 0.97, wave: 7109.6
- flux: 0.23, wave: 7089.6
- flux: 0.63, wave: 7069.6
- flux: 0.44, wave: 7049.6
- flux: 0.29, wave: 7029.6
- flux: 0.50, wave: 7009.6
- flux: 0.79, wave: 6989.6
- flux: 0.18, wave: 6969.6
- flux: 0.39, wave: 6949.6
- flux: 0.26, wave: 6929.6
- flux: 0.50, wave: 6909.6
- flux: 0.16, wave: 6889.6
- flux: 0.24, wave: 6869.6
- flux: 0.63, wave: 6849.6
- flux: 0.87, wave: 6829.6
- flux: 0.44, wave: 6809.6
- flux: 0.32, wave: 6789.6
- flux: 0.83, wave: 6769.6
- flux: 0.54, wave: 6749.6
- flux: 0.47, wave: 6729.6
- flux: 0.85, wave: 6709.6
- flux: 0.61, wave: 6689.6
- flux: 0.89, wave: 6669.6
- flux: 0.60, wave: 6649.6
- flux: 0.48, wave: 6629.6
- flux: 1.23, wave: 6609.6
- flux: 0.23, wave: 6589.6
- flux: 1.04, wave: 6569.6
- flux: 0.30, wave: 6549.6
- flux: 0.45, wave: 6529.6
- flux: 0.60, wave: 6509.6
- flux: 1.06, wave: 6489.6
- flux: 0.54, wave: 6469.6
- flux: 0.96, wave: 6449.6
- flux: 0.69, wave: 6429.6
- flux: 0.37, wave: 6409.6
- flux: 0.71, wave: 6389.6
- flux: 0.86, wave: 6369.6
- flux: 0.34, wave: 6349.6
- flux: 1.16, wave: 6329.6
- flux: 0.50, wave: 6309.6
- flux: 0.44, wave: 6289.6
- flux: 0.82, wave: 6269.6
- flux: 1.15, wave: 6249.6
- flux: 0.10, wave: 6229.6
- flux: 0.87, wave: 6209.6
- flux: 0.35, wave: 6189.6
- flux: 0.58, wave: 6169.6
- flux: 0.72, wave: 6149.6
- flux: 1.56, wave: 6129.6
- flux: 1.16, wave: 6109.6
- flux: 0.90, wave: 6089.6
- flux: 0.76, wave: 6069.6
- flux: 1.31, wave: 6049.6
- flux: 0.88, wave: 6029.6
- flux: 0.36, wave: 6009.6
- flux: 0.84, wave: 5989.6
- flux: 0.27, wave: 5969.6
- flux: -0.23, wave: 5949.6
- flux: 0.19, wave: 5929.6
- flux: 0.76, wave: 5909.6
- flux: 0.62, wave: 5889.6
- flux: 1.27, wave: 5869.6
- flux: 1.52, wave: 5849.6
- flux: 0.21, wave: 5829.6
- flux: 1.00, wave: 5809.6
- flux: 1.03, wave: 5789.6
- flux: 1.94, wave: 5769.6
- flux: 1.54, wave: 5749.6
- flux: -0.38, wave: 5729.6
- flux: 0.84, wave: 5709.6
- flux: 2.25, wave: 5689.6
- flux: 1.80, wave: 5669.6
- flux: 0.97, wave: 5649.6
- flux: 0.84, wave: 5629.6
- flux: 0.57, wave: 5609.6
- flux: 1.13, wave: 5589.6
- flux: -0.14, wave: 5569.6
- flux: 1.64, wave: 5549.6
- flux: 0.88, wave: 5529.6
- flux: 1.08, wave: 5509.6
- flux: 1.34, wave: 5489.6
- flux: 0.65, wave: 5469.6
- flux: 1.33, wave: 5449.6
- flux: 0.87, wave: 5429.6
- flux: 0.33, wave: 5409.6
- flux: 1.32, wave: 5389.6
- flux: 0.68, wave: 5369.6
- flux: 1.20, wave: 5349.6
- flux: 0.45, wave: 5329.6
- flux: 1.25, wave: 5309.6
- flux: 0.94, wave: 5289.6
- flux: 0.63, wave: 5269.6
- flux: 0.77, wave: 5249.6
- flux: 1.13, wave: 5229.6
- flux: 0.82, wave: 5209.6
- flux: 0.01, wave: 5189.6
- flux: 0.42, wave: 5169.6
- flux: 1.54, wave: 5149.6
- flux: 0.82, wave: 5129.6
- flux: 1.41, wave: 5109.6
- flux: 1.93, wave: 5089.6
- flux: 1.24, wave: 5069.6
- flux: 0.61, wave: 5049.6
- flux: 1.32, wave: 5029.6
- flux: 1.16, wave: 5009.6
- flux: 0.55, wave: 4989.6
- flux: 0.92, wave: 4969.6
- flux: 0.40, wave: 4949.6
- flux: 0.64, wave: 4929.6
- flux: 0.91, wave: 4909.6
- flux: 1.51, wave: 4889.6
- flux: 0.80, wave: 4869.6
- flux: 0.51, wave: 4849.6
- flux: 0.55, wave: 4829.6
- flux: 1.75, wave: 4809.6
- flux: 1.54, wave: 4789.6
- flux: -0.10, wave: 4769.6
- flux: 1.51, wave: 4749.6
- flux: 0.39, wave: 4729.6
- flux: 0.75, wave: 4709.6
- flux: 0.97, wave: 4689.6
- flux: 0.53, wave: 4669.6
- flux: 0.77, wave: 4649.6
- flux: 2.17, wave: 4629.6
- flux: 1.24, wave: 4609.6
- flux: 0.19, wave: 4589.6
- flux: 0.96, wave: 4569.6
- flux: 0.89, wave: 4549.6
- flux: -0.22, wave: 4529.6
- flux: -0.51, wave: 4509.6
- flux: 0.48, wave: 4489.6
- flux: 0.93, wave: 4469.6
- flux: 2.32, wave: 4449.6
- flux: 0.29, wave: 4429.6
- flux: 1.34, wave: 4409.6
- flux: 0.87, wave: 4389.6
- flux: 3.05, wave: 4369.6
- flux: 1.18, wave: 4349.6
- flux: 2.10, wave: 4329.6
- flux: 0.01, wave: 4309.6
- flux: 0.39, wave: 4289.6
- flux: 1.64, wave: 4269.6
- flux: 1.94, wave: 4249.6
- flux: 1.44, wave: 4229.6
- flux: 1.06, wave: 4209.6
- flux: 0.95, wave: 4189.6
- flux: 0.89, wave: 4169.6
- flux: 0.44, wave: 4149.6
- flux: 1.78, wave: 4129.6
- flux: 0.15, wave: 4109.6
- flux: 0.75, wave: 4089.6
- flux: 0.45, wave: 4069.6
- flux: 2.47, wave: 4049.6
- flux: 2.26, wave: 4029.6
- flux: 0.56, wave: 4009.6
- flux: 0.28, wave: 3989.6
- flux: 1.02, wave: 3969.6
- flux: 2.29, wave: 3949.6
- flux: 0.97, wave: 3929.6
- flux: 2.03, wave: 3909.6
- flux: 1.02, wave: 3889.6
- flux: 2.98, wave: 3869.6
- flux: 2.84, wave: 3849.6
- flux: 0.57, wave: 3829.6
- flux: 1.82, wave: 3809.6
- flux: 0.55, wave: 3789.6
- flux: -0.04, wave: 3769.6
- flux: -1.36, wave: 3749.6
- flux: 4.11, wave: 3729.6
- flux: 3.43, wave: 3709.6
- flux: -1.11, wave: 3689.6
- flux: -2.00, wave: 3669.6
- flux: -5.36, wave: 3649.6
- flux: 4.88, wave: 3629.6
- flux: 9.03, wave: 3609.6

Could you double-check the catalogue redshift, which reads 1.32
